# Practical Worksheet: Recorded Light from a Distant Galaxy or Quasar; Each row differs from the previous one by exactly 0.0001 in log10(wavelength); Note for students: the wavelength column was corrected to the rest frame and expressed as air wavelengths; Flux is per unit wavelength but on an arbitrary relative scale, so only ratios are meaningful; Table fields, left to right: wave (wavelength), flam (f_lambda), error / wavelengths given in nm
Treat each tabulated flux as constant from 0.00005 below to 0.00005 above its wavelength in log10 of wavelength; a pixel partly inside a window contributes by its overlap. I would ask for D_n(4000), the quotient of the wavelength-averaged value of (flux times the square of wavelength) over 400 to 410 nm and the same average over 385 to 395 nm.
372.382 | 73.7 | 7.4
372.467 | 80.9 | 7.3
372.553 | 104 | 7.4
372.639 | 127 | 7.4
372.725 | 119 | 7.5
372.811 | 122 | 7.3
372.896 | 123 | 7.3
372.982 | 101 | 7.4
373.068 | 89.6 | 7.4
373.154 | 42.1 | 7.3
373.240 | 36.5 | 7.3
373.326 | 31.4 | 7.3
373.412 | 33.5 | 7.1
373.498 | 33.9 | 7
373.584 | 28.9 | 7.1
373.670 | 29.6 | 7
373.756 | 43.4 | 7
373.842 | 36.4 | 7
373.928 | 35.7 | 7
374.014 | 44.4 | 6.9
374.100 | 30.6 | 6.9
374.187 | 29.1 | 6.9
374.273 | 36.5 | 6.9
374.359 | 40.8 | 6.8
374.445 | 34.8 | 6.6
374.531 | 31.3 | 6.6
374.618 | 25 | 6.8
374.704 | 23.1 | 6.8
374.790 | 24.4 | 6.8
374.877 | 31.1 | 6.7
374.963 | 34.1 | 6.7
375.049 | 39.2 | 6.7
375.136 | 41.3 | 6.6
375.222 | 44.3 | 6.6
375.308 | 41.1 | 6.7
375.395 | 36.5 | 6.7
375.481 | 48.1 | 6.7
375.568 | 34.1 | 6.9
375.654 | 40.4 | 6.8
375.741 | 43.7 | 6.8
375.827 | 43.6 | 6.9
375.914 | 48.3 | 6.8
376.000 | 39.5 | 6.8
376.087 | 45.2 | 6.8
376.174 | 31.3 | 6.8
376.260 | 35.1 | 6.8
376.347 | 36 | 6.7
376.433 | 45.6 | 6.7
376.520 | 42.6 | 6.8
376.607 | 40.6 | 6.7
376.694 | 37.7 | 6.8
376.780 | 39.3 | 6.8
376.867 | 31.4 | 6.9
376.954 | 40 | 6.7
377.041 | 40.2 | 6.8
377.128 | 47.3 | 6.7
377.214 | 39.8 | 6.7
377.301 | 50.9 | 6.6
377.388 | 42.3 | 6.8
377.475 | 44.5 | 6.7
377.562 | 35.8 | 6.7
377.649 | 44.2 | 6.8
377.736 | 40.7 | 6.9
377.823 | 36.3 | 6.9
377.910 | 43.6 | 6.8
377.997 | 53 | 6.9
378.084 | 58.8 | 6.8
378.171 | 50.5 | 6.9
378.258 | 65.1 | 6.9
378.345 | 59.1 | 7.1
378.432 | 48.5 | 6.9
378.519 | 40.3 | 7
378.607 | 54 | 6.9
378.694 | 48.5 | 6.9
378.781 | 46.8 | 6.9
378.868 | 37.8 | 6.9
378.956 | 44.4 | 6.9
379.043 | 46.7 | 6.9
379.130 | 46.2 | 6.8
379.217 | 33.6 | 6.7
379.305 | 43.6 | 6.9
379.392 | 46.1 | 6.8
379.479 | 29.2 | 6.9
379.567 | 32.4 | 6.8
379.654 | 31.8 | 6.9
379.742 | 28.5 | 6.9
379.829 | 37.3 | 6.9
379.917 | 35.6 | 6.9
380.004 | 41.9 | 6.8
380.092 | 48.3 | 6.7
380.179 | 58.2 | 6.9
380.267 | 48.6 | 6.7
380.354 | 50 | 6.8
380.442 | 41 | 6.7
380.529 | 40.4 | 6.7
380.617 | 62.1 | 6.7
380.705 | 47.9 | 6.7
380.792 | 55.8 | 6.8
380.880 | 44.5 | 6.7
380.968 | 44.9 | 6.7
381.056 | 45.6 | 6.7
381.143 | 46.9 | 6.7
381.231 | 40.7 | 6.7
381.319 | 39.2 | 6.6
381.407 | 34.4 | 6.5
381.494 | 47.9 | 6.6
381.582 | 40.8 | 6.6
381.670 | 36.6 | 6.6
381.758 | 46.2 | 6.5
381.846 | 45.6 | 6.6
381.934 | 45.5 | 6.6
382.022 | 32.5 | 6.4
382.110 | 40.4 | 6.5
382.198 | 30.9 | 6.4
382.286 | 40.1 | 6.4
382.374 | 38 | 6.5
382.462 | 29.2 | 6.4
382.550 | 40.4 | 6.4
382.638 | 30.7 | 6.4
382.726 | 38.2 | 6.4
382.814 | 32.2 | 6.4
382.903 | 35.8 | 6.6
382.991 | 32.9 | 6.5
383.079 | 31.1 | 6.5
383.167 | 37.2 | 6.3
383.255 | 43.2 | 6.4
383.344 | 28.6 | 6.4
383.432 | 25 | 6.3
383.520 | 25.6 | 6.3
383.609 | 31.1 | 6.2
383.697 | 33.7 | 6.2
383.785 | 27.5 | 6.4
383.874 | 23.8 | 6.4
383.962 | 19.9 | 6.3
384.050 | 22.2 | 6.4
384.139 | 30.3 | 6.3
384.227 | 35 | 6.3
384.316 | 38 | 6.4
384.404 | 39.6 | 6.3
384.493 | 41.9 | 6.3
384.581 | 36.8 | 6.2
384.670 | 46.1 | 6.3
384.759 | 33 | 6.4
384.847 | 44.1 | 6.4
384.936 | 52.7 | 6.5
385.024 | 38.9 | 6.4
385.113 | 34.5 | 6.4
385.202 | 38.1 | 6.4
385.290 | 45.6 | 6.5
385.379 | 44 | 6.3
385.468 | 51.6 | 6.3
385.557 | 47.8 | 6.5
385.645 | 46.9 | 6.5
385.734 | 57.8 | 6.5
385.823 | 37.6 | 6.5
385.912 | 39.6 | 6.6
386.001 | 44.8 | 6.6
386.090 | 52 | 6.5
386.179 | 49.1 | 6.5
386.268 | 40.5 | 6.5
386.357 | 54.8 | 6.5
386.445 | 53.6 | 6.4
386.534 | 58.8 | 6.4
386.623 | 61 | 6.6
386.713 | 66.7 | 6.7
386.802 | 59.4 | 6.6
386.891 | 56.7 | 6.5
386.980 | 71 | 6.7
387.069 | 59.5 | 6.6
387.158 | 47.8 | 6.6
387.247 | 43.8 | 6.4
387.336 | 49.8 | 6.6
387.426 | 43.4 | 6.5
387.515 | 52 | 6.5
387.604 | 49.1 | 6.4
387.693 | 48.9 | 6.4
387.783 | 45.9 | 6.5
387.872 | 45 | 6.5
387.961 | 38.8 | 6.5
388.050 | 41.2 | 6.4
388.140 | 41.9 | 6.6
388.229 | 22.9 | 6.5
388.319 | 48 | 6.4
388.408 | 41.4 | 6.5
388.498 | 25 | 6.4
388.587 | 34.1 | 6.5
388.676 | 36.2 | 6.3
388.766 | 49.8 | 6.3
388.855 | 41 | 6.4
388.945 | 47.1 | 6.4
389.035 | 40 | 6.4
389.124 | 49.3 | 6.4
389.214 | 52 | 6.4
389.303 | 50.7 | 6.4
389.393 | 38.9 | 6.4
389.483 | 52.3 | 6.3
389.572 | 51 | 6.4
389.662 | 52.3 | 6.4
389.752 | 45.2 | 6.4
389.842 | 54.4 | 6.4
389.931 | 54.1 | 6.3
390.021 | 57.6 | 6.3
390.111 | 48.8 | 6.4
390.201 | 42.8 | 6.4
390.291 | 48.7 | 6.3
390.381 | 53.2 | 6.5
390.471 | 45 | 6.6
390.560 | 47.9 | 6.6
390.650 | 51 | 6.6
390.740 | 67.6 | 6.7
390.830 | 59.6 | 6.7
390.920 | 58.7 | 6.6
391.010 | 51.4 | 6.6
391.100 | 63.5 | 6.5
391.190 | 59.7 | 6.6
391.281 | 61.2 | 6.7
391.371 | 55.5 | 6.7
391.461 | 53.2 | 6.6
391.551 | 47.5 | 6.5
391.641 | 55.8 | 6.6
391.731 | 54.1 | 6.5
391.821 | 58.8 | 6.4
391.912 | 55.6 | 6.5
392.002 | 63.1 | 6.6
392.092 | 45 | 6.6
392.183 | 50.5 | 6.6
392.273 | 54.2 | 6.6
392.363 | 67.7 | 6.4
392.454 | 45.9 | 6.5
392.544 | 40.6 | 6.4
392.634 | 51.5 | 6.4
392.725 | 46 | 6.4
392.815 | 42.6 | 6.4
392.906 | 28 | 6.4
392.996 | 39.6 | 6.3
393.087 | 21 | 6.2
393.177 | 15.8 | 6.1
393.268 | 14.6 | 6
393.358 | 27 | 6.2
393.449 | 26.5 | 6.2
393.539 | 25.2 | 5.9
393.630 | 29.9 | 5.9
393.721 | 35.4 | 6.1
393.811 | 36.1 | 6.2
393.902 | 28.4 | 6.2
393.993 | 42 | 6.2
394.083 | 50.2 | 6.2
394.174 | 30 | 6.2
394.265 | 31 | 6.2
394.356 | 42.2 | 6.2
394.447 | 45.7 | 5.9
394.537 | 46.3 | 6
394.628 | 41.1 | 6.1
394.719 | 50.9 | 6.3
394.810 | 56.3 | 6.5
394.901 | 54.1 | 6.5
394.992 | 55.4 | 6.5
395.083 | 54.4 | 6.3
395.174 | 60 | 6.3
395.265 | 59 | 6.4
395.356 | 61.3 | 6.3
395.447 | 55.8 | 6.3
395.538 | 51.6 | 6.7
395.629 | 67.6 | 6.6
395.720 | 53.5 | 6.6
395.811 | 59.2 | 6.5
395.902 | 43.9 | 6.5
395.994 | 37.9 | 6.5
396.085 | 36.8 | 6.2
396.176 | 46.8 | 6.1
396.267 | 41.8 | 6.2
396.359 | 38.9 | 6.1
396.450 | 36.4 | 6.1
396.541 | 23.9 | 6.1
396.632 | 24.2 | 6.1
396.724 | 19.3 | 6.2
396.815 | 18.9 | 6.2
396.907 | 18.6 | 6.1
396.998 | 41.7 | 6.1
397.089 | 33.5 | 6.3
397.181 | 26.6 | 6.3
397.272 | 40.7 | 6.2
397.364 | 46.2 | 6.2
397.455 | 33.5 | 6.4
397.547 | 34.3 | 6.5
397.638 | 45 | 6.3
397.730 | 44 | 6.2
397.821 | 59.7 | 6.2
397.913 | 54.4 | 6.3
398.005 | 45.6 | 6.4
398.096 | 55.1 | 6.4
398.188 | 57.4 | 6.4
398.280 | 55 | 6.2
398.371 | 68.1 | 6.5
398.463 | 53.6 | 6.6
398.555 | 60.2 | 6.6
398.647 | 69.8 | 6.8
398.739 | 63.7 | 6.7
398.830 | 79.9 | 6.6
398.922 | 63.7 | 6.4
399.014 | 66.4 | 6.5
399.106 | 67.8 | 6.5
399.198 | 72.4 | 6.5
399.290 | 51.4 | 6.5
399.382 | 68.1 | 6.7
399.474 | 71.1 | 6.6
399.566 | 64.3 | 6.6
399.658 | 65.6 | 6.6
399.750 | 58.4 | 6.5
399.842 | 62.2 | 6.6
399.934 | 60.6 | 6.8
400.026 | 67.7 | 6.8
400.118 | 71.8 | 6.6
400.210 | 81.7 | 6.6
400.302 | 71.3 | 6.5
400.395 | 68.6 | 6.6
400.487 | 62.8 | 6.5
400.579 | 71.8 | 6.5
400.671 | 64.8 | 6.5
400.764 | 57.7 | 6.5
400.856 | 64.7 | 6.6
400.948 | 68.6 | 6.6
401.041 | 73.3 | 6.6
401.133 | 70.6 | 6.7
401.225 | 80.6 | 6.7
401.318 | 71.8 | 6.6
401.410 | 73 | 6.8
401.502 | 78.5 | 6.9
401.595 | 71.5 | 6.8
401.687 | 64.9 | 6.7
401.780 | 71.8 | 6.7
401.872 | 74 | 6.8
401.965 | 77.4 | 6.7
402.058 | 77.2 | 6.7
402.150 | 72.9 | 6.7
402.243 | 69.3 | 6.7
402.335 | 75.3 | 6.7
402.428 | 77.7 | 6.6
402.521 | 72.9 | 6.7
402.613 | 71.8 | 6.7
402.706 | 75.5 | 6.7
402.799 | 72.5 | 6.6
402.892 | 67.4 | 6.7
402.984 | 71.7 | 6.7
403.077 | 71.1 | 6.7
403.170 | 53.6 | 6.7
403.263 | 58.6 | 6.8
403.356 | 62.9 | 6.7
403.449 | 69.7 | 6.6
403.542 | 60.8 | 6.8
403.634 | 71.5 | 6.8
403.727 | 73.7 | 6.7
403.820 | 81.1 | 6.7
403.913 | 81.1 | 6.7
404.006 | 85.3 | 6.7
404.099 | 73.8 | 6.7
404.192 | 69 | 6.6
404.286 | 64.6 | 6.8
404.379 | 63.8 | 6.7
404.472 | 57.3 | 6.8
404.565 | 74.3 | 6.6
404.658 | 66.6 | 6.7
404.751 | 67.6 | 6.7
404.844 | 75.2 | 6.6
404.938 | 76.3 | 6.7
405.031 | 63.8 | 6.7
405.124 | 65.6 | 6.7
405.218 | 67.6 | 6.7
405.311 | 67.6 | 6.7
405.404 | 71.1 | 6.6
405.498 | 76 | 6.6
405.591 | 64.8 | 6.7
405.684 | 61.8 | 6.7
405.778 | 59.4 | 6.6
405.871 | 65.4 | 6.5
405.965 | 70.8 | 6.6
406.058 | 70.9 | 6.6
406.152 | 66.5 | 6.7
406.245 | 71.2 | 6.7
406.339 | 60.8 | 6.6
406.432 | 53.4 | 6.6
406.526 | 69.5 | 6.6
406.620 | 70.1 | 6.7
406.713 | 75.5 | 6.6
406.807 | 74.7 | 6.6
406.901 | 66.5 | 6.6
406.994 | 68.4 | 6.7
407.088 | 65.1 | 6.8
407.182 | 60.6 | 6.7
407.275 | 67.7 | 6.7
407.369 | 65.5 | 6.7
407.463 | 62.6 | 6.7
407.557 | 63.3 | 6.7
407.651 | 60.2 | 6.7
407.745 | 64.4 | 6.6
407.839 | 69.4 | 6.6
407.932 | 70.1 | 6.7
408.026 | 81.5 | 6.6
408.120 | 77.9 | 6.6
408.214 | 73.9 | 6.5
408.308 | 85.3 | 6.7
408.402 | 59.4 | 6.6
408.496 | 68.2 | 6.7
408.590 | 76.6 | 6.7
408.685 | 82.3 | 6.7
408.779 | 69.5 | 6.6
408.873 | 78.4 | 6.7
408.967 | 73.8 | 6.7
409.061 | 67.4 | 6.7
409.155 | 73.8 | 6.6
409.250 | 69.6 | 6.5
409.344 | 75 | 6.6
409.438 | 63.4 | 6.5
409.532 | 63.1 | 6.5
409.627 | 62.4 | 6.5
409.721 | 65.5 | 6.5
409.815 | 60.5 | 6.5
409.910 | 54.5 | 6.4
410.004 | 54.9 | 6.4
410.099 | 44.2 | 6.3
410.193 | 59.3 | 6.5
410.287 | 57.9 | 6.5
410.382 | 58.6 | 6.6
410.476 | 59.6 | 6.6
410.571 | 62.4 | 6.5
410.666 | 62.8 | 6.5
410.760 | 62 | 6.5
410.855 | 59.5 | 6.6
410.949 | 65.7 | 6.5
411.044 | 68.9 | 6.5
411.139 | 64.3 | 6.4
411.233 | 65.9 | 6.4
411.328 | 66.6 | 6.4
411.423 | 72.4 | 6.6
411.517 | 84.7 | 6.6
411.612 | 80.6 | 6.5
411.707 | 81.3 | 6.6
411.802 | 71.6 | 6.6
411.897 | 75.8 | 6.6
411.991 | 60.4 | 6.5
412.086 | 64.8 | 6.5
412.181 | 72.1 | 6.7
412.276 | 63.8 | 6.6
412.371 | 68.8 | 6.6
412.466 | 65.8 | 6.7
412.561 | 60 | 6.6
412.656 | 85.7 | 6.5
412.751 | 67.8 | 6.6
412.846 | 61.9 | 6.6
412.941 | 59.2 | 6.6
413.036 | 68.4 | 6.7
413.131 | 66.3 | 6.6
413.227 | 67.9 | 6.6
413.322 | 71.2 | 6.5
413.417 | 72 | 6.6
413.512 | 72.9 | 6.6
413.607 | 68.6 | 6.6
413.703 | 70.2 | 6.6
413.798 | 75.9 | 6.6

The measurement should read 1.61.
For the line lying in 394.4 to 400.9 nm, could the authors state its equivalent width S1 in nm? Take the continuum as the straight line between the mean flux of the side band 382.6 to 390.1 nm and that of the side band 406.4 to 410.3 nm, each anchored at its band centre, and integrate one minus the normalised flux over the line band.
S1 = 0.29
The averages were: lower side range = 43.1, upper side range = 67.4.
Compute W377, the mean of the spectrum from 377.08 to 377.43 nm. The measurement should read 45.1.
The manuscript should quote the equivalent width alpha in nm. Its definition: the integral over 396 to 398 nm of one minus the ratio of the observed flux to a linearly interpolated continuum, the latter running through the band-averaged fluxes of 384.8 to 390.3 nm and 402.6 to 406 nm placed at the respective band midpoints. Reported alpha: 0.77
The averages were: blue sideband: 47.4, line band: 36.7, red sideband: 68.9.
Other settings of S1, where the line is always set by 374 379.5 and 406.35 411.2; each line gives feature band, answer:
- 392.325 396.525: 0.95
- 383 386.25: 0.64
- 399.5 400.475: -0.13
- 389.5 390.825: 0.00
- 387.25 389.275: 0.29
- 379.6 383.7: 0.48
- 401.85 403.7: -0.26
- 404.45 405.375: -0.08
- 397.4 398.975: 0.07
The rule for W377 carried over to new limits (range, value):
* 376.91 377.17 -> 42.4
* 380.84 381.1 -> 45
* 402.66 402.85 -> 73.6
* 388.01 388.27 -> 35.4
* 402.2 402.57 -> 74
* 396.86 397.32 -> 32.2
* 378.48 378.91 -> 45.5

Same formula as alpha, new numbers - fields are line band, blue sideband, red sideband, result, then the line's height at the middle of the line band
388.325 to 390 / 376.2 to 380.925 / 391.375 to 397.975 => -0.09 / 43.1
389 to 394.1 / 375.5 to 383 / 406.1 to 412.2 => 0.56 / 52.6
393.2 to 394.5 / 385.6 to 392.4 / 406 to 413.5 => 0.51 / 54.3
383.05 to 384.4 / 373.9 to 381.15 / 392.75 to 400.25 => 0.41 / 43.6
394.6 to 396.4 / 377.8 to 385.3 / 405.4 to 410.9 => 0.09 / 54.1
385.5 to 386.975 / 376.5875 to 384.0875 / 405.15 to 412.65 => -0.19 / 46.2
